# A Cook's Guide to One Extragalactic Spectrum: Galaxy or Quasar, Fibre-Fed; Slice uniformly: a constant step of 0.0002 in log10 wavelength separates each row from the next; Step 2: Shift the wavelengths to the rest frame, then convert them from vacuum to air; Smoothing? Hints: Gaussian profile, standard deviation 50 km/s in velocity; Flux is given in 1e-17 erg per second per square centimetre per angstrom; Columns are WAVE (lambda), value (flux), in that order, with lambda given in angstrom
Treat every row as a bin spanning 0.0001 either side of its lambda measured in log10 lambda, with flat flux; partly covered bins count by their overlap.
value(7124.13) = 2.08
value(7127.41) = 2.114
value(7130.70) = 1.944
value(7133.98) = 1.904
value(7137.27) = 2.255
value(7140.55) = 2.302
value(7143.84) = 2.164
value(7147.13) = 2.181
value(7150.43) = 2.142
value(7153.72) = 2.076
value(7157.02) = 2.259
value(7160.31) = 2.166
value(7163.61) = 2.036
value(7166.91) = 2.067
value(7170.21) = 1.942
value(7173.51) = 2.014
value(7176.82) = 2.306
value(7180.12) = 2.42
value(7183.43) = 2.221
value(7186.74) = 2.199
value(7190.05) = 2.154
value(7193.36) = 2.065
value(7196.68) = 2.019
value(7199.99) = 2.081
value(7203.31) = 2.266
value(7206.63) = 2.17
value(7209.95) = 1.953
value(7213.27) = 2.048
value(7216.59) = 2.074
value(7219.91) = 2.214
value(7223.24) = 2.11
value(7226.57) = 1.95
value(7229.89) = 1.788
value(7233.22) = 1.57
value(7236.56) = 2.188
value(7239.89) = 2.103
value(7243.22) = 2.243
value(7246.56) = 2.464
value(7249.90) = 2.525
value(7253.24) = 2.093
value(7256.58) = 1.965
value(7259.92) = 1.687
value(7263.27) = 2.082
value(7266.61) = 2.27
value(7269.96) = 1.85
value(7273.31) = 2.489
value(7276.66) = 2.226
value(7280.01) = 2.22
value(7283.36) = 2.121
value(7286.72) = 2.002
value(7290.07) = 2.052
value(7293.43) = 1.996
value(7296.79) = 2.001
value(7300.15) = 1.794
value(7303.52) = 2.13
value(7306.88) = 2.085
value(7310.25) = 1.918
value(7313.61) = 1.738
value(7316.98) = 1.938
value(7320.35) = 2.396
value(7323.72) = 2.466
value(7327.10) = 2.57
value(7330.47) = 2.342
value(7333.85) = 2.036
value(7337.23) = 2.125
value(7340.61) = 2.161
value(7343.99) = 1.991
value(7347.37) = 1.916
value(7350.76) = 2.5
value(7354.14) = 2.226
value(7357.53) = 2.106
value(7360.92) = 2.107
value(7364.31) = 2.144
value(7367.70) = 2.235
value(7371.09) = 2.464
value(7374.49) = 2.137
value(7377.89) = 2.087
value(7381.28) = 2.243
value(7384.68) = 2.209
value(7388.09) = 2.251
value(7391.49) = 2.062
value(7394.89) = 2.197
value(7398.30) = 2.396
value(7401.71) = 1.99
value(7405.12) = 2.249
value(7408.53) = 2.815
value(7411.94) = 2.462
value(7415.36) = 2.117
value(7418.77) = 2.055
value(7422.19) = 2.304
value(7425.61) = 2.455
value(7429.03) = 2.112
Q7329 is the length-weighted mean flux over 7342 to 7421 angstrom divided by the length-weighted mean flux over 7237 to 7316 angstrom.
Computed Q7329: 1.1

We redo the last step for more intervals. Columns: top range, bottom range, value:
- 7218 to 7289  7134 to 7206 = 0.98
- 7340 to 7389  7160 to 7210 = 1.02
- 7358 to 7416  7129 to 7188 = 1.05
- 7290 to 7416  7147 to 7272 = 1.03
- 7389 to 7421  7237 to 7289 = 1.05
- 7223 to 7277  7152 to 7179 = 0.99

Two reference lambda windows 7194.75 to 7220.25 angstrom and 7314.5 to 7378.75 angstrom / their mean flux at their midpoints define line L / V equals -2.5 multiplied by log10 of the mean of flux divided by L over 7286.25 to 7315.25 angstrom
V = 0.11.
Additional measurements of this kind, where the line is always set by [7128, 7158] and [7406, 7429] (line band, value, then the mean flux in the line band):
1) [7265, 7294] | 0.05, 2.14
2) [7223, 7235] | 0.20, 1.83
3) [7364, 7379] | 0.04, 2.22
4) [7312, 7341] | 0.04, 2.2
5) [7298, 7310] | 0.14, 1.99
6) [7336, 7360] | 0.07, 2.15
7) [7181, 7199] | 0.01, 2.14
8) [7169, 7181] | 0.00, 2.16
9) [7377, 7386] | 0.06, 2.19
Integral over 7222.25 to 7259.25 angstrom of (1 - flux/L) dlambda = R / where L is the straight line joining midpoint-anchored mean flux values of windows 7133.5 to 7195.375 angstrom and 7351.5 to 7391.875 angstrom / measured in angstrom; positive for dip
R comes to 1.57 angstrom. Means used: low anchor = 2.15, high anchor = 2.2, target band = 2.08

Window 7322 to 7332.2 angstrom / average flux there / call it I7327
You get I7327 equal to 2.46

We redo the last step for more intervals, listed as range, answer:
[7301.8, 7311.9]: 2.04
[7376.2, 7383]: 2.17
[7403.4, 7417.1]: 2.41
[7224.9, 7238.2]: 1.87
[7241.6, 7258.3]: 2.26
